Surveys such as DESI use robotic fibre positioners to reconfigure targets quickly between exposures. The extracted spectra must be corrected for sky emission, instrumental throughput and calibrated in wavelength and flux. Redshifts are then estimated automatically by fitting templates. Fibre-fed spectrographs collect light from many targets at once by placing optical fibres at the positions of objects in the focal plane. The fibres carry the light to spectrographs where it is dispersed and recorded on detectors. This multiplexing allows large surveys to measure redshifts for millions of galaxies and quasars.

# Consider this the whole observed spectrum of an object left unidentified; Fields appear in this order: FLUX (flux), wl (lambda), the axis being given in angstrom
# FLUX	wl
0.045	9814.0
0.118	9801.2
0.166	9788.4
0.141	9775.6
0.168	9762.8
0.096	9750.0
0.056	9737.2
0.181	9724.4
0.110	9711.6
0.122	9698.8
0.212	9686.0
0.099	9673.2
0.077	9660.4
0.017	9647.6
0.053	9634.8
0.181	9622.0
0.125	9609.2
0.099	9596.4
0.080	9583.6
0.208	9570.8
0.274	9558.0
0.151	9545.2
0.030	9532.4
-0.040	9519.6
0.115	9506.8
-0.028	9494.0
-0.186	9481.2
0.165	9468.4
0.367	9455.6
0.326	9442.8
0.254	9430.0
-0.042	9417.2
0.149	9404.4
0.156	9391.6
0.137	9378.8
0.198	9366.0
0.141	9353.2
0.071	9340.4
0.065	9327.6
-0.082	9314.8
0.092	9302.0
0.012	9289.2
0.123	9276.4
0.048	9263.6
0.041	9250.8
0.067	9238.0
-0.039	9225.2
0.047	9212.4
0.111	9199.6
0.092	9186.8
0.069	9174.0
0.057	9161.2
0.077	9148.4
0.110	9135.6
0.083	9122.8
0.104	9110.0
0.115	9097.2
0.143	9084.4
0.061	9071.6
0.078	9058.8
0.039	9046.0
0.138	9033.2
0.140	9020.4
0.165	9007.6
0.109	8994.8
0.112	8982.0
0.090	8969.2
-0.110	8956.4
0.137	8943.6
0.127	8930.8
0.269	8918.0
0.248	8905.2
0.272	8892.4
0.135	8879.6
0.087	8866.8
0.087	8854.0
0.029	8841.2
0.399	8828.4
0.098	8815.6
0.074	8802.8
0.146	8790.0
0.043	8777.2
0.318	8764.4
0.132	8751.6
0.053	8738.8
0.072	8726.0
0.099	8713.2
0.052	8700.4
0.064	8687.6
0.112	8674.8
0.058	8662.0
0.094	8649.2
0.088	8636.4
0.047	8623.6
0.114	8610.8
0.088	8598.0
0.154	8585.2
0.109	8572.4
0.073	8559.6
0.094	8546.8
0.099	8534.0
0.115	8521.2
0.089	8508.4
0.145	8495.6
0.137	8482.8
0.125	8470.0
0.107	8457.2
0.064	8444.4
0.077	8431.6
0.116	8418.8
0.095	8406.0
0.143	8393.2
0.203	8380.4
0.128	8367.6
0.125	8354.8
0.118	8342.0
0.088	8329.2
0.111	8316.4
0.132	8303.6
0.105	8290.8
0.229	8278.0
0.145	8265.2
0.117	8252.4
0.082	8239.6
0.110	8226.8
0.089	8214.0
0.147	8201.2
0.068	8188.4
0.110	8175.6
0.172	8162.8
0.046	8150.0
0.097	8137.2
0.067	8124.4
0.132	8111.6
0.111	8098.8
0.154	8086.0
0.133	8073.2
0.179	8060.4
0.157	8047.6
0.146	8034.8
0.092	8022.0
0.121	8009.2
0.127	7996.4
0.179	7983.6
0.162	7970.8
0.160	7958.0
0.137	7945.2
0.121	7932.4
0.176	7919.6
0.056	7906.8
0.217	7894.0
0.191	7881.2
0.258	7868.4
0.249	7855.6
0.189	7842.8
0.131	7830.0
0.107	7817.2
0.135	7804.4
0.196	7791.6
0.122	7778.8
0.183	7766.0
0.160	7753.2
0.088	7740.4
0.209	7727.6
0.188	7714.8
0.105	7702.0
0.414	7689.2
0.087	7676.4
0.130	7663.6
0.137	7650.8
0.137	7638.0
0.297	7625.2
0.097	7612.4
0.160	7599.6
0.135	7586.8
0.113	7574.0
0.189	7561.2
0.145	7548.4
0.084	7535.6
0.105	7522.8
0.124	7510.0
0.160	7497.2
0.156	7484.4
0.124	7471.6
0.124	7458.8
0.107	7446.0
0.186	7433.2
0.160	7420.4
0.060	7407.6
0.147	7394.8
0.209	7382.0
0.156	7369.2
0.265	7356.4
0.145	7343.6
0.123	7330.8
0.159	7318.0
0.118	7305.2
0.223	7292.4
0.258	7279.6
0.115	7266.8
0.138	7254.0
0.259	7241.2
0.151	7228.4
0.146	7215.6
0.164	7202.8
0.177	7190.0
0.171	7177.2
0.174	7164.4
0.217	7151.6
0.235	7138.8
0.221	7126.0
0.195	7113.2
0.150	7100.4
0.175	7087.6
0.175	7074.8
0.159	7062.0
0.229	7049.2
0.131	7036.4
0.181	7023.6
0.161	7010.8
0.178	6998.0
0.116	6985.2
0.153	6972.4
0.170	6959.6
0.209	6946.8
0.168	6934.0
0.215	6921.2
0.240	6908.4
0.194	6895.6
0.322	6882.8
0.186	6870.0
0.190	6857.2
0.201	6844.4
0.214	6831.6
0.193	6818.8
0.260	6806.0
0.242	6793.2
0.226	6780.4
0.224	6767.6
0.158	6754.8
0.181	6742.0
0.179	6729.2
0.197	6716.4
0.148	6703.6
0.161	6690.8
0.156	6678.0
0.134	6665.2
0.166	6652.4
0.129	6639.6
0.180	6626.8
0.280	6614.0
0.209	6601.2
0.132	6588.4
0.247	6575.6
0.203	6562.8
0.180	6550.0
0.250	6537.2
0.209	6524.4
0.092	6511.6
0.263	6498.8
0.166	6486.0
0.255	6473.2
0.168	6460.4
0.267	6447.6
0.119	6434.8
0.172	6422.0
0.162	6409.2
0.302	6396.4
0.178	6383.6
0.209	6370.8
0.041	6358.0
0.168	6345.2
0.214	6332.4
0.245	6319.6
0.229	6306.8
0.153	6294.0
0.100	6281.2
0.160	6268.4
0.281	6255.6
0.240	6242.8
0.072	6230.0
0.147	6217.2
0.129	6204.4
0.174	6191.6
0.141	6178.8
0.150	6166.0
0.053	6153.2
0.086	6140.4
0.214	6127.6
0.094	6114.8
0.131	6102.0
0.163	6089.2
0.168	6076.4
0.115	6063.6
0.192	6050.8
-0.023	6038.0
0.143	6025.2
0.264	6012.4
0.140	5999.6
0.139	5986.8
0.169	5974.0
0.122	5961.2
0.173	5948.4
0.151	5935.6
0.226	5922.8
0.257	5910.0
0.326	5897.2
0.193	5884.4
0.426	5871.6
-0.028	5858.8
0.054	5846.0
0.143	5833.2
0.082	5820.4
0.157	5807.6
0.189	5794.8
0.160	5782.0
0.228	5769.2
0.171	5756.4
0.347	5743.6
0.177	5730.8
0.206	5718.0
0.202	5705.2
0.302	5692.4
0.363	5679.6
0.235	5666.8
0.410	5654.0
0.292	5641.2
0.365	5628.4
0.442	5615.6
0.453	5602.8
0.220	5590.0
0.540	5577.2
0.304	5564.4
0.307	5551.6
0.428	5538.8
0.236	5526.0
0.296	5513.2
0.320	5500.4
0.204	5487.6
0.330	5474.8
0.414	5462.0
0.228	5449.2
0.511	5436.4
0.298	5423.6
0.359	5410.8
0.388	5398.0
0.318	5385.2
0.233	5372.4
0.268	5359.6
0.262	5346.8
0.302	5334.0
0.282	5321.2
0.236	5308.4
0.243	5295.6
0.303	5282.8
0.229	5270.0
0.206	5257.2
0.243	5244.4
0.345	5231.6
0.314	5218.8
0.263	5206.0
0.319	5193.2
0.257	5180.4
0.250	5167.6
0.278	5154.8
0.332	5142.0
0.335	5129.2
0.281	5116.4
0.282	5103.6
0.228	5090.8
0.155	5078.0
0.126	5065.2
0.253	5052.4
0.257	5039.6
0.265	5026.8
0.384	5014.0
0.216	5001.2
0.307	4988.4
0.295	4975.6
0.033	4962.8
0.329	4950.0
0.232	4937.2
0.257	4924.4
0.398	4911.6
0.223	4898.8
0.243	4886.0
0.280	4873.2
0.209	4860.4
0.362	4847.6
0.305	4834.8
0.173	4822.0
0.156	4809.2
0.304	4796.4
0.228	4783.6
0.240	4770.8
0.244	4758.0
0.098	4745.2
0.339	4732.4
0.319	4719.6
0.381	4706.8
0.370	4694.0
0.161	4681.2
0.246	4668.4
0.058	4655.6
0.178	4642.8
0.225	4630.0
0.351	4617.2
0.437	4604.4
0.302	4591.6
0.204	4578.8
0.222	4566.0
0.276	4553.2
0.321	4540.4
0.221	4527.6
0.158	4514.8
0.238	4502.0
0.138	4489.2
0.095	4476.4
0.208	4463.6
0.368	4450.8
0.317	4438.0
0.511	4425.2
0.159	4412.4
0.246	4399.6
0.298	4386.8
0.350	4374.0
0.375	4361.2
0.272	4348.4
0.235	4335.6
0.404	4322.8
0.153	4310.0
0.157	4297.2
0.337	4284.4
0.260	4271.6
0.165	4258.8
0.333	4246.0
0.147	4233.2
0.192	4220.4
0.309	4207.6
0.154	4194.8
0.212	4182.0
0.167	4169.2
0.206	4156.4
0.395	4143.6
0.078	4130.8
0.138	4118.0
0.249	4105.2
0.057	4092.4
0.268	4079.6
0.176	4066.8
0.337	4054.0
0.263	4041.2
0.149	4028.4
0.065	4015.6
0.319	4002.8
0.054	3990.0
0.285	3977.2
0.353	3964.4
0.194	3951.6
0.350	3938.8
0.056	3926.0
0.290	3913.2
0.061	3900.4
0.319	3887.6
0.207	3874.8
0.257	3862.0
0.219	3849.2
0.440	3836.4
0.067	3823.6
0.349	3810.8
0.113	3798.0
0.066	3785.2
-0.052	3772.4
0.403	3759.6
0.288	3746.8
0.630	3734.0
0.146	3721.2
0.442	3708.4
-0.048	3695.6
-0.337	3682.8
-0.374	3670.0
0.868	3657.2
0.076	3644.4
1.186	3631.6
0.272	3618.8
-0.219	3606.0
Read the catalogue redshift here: 0.17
